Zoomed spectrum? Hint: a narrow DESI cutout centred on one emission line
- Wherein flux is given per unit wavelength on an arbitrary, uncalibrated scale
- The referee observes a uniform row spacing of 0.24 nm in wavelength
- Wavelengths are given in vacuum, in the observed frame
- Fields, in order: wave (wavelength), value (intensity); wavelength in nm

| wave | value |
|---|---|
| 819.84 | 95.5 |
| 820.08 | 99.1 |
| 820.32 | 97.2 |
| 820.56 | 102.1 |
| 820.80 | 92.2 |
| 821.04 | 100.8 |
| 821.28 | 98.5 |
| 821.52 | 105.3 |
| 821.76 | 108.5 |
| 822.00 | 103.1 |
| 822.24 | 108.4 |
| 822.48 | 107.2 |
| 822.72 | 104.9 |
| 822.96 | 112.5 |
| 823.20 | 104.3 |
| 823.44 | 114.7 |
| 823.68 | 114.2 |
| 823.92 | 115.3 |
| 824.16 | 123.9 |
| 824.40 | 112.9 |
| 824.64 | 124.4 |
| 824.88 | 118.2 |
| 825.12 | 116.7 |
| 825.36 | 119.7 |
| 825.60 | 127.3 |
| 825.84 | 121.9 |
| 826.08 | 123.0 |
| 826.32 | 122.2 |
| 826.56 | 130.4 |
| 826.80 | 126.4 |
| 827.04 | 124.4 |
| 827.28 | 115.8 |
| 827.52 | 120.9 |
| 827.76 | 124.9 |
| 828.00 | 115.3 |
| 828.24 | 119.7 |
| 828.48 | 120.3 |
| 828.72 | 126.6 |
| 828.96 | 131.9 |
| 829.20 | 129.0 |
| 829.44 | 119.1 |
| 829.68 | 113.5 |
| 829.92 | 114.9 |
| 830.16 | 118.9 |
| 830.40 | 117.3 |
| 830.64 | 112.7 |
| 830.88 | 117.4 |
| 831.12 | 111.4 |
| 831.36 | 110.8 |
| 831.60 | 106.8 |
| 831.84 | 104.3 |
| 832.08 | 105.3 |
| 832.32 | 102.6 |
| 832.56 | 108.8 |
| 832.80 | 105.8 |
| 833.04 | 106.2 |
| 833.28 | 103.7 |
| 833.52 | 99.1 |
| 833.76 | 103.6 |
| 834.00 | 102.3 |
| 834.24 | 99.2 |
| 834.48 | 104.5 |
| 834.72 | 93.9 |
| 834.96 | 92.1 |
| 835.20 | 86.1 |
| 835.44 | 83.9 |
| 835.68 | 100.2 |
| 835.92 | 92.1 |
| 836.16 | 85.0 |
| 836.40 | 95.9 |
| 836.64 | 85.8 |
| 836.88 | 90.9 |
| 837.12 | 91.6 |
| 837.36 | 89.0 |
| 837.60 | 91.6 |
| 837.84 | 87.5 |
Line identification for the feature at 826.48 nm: Mg II 2798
